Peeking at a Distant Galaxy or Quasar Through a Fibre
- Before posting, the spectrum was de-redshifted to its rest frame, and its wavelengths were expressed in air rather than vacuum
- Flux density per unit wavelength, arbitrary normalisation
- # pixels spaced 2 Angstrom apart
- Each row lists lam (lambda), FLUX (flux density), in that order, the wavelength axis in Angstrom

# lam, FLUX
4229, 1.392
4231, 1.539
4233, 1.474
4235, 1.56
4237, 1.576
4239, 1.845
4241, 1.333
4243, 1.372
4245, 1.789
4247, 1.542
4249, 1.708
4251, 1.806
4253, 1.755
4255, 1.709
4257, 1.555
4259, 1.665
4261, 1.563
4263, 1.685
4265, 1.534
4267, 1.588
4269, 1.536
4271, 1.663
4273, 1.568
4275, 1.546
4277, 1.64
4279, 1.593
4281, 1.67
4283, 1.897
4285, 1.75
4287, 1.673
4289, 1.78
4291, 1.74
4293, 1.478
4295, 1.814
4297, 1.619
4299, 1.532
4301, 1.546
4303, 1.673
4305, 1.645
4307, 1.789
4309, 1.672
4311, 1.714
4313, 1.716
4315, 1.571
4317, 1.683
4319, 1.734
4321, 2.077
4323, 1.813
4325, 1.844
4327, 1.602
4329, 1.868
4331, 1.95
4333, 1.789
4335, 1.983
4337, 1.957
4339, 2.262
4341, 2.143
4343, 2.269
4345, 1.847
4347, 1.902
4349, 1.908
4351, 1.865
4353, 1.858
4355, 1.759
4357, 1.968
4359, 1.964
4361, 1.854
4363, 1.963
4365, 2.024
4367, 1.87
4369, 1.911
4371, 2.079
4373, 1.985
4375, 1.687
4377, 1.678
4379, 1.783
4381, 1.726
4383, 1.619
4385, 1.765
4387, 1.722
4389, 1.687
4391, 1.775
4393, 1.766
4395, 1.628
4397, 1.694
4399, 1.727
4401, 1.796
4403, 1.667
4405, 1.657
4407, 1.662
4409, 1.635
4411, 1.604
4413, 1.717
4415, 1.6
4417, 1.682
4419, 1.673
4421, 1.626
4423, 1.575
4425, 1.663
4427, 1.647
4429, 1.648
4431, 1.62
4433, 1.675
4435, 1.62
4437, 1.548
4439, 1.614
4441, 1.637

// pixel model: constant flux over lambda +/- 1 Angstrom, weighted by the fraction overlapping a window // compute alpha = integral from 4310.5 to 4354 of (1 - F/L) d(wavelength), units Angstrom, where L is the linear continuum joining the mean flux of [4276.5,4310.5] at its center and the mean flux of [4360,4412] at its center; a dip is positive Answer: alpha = -4.2 Angstrom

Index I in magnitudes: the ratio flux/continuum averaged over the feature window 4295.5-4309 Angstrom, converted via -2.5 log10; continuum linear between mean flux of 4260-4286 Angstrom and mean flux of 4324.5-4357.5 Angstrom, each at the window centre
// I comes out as 0.07 mag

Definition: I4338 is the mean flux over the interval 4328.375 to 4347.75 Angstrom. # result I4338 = 2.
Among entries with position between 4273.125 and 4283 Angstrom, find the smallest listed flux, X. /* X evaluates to 1.546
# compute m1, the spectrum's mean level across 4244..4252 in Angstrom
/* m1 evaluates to 1.71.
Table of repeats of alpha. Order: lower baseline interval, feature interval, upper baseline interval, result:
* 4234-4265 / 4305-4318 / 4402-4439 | -0.44 Angstrom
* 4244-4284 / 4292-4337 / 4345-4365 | 1.30 Angstrom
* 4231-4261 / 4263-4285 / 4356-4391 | 0.44 Angstrom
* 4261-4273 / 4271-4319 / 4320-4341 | 1.97 Angstrom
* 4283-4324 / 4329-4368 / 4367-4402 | -4.74 Angstrom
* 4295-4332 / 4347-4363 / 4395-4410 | -1.69 Angstrom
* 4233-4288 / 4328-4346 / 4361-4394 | -2.62 Angstrom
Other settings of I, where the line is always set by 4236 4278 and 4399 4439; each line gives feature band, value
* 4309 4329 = -0.08 mag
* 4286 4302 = -0.02 mag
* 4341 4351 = -0.21 mag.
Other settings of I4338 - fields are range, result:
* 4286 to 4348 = 1.8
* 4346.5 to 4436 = 1.75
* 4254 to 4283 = 1.62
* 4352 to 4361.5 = 1.88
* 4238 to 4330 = 1.67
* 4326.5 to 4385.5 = 1.9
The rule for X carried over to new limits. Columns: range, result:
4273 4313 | 1.478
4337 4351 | 1.847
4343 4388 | 1.619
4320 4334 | 1.602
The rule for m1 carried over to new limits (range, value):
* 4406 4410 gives 1.65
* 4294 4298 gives 1.72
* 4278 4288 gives 1.72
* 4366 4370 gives 1.89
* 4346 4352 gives 1.89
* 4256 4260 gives 1.61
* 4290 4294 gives 1.61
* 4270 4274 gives 1.62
